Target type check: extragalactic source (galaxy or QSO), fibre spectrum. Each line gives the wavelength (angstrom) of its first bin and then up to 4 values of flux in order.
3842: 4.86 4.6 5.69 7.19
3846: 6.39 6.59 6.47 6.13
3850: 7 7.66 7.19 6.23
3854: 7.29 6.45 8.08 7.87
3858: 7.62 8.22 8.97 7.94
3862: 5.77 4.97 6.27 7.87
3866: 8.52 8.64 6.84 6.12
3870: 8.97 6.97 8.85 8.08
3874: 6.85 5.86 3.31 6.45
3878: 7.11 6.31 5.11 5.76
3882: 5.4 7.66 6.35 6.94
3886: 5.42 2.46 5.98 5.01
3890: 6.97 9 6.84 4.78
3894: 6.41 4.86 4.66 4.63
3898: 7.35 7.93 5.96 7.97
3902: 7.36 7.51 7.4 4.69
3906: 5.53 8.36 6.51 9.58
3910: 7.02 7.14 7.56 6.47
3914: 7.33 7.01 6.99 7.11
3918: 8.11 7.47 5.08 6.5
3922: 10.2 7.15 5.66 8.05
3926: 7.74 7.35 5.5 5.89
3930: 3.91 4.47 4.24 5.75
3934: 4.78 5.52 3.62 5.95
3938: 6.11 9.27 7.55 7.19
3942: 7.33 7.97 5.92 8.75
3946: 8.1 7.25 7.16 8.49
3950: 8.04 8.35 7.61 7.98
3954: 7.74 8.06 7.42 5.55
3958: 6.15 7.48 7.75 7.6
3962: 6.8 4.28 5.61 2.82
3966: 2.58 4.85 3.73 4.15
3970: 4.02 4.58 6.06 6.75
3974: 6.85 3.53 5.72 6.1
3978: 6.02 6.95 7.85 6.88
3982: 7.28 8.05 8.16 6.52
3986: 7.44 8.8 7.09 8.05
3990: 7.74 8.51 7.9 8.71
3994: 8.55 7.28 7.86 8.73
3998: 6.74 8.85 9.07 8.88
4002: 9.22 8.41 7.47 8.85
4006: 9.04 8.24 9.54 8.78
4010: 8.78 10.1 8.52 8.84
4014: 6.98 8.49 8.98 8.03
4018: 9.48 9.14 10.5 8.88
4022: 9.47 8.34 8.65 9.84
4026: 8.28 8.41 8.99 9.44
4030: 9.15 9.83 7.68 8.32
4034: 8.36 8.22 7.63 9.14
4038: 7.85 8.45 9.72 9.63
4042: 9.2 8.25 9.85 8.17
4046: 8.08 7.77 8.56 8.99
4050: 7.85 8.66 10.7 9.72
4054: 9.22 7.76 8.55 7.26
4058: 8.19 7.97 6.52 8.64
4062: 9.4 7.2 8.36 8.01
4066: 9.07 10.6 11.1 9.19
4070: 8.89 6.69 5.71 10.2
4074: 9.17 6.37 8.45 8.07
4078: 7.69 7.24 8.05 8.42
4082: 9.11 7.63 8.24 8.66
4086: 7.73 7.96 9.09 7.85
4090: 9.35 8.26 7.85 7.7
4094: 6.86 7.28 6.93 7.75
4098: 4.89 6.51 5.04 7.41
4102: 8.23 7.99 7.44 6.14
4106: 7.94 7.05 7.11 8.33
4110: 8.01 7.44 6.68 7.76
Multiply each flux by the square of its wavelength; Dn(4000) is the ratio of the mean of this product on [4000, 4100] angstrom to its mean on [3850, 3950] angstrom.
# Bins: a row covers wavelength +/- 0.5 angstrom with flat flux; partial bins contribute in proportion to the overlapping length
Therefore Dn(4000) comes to 1.35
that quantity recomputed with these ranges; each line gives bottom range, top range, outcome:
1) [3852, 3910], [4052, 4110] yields 1.31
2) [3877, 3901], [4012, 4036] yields 1.54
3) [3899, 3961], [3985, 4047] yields 1.29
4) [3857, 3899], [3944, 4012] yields 1.16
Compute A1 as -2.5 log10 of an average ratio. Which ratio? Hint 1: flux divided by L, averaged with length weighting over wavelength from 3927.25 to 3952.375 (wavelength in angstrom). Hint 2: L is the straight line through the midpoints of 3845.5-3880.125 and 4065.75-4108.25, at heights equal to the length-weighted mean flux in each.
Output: 0.11 mag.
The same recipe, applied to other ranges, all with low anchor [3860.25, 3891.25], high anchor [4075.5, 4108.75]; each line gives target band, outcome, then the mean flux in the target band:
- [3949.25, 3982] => 0.14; 6.16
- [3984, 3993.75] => -0.11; 7.9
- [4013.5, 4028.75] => -0.21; 8.84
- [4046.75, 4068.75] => -0.16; 8.66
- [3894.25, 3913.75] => -0.01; 6.77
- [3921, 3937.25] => 0.14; 6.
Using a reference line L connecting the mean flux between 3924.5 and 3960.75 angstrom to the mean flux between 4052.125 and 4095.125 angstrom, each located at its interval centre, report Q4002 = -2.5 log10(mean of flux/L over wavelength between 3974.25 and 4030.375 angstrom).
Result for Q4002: -0.096 mag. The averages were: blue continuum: 6.84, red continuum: 8.29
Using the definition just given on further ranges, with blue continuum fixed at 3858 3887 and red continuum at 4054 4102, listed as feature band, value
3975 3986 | 0.09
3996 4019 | -0.14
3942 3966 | 0.04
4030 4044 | -0.13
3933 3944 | 0.11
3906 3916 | -0.05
